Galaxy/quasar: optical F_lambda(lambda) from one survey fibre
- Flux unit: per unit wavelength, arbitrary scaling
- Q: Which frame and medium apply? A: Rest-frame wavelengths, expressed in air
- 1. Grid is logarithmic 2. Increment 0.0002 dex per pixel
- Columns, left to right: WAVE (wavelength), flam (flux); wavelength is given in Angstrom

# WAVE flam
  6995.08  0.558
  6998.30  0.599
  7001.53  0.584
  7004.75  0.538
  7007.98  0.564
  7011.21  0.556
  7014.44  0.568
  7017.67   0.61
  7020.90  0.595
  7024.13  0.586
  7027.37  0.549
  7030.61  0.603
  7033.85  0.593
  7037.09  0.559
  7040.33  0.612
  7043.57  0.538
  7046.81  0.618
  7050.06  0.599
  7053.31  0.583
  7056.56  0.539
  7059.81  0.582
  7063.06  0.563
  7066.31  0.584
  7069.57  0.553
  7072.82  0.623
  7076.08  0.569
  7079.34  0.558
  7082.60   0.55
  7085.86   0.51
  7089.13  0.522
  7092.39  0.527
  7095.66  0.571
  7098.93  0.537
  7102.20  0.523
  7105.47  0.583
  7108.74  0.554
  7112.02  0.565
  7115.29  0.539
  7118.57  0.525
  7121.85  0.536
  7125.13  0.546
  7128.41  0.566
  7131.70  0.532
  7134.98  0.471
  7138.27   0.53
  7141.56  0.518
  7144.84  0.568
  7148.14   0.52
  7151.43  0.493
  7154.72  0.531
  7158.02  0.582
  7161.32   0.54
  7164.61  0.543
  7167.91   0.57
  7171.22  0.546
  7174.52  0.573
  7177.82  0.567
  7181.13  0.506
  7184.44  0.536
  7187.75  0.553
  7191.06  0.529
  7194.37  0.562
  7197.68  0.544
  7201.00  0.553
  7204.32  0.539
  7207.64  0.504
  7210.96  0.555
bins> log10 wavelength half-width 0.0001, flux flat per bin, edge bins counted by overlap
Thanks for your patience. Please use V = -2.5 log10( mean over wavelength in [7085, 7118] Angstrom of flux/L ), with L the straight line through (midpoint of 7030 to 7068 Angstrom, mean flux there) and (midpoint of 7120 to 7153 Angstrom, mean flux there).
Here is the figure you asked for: 0.01 mag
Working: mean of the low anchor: 0.58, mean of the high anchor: 0.528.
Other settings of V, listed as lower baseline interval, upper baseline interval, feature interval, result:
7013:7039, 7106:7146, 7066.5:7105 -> 0.010 mag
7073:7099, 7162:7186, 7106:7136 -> 0.016 mag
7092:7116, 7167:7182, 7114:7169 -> 0.034 mag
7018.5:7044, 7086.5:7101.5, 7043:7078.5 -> -0.034 mag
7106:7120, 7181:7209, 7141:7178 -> -0.006 mag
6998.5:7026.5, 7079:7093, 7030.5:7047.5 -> -0.047 mag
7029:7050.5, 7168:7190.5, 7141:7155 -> 0.061 mag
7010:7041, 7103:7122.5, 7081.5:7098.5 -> 0.045 mag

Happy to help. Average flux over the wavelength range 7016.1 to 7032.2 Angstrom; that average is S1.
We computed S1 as 0.588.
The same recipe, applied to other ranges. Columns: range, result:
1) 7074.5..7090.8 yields 0.542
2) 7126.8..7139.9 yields 0.524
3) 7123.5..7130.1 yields 0.555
